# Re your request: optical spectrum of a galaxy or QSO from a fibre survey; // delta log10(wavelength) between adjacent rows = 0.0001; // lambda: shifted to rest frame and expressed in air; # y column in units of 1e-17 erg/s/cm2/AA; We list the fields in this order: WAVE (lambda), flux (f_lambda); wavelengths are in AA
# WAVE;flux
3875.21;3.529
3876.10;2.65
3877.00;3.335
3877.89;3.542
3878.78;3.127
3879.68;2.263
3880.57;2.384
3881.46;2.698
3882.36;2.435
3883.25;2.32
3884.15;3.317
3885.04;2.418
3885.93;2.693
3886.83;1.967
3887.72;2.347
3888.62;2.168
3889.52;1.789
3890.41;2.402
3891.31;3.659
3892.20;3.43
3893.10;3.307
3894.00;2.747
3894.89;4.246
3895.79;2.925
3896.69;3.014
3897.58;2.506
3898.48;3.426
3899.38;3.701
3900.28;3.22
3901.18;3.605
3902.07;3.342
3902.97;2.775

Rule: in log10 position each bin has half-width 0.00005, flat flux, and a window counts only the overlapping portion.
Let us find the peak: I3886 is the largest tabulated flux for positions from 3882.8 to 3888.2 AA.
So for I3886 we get 3.317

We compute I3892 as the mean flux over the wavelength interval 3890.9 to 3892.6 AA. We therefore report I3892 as 3.56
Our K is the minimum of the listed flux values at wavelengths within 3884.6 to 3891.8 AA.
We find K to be 1.789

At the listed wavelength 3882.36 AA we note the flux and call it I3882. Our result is 2.435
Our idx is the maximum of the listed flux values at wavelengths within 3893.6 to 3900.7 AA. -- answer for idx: 4.246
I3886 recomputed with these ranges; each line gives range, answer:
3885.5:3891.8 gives 3.659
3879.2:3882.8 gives 2.698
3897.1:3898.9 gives 3.426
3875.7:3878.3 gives 3.542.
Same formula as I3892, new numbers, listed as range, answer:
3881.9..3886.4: 2.63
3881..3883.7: 2.48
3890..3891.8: 3.06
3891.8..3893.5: 3.36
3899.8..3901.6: 3.41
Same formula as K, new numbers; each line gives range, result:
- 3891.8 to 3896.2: 2.747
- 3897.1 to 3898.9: 2.506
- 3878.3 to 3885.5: 2.263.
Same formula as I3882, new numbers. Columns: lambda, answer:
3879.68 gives 2.263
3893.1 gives 3.307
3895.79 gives 2.925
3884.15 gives 3.317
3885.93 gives 2.693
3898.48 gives 3.426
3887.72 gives 2.347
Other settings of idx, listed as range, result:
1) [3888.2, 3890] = 2.168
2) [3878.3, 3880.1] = 3.127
